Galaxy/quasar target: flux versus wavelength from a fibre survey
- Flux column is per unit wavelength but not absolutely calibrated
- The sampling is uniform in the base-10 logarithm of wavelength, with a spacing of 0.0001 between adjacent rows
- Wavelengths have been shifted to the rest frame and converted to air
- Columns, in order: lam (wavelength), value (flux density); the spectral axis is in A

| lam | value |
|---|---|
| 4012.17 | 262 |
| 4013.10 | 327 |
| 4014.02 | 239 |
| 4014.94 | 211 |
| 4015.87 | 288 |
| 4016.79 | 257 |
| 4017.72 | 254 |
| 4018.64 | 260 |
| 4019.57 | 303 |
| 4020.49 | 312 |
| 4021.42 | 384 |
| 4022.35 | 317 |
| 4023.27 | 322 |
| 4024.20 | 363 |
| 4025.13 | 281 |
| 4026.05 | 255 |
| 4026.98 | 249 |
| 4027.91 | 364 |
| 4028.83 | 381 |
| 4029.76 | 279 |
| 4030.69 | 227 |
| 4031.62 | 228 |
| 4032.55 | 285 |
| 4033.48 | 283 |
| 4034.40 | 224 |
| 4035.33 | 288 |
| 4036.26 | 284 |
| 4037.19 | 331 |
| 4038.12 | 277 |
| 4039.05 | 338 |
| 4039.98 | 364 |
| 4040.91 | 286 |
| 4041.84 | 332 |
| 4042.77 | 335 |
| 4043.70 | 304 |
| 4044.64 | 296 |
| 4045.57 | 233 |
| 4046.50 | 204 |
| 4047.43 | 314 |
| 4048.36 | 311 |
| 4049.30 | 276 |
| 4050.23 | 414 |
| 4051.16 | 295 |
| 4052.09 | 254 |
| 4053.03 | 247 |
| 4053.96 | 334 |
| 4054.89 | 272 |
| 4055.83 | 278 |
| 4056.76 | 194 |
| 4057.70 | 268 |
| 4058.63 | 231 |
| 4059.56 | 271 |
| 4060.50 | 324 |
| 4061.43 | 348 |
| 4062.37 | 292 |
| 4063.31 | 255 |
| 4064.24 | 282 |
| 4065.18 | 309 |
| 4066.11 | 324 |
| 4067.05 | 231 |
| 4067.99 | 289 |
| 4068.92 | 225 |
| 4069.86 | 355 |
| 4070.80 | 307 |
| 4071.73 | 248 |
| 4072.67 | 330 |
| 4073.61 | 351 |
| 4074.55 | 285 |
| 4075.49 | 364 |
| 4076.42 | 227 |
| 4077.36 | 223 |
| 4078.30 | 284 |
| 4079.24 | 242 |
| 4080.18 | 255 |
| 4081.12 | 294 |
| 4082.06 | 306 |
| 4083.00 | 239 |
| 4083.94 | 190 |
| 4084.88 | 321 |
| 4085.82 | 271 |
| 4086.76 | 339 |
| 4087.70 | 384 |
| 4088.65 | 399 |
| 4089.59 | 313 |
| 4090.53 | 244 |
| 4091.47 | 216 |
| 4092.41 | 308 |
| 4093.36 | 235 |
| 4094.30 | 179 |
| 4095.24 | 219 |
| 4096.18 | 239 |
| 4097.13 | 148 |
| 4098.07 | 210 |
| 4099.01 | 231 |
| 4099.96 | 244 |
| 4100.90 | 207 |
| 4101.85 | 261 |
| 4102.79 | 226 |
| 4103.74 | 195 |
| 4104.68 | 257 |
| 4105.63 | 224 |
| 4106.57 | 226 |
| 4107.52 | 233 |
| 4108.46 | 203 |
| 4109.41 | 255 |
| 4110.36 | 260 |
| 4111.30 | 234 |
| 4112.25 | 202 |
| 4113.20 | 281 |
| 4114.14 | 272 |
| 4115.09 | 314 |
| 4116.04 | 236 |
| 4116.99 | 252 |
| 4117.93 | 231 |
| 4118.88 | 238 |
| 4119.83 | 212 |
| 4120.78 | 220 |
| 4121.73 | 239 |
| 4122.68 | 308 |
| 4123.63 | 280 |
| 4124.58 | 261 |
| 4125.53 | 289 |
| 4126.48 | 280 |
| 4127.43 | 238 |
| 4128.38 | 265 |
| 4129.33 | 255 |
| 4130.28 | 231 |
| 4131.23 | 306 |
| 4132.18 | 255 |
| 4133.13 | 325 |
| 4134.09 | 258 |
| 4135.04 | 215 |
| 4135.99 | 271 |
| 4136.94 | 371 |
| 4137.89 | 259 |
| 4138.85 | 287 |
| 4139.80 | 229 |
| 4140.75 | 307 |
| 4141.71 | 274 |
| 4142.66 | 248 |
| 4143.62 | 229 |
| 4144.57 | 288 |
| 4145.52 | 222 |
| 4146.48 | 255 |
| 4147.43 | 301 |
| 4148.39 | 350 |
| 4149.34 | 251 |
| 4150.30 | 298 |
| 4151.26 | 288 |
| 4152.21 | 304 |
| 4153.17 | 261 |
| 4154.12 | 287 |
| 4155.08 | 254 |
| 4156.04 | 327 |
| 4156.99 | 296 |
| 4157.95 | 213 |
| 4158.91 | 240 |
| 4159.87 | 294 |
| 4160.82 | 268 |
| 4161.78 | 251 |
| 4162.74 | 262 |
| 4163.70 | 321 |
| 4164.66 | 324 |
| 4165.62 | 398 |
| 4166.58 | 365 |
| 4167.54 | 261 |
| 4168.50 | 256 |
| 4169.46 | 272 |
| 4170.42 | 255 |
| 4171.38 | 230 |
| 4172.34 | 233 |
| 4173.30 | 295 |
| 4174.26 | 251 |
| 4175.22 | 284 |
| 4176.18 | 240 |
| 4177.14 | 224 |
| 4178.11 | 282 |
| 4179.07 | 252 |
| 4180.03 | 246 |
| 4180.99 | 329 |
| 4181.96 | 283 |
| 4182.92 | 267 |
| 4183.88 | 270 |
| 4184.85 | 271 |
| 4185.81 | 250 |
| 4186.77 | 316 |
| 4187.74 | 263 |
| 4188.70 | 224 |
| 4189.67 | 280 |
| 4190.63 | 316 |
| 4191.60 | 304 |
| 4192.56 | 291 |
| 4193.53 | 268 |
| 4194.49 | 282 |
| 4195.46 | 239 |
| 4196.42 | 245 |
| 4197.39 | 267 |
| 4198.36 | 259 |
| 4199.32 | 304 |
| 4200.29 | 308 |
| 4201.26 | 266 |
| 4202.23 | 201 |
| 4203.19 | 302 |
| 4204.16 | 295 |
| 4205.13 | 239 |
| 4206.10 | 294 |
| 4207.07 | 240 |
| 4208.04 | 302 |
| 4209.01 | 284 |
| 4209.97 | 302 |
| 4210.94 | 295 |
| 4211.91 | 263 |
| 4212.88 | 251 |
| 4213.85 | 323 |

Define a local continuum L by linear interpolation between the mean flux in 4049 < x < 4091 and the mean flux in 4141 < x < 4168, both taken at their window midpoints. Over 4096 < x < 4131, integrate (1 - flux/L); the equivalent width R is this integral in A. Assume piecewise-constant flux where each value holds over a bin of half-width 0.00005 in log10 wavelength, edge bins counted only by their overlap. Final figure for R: 5.3 A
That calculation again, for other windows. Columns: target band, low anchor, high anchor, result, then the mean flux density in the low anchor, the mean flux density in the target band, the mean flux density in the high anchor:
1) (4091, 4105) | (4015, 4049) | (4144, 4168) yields 3.2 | 294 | 225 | 287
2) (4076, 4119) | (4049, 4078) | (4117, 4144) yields 3.7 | 287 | 252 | 264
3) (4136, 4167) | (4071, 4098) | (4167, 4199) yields -1.8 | 273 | 285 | 267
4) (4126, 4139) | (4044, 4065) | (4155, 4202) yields 0.3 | 282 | 272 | 275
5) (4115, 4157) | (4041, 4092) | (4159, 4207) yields 1.5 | 288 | 270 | 275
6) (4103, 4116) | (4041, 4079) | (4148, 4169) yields 2.1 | 288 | 242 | 289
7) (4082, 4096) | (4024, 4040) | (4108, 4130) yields -0.5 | 292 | 276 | 253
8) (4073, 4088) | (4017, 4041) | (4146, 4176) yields 0.3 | 297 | 285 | 282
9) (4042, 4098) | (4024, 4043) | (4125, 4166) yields 2.0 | 297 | 280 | 278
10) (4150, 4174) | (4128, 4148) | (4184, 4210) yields -0.9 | 269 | 282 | 274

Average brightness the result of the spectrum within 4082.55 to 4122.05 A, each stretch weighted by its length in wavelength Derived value 248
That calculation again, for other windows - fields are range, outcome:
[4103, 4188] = 267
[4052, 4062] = 275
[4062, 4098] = 276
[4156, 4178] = 276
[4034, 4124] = 271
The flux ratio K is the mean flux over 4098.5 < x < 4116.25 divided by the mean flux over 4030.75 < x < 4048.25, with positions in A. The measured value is 0.8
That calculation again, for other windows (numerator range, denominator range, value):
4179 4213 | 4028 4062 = 0.95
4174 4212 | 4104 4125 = 1.11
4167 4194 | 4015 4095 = 0.93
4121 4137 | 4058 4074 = 0.92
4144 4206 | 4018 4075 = 0.94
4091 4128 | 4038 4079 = 0.83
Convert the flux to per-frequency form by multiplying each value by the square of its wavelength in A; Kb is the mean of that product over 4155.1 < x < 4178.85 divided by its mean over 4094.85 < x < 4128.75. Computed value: 1.2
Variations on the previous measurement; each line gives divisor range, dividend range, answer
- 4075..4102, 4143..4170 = 1.12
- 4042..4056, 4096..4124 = 0.84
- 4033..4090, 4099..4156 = 0.92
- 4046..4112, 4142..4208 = 1.07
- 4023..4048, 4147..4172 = 1.03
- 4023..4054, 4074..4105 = 0.90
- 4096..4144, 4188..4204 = 1.13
